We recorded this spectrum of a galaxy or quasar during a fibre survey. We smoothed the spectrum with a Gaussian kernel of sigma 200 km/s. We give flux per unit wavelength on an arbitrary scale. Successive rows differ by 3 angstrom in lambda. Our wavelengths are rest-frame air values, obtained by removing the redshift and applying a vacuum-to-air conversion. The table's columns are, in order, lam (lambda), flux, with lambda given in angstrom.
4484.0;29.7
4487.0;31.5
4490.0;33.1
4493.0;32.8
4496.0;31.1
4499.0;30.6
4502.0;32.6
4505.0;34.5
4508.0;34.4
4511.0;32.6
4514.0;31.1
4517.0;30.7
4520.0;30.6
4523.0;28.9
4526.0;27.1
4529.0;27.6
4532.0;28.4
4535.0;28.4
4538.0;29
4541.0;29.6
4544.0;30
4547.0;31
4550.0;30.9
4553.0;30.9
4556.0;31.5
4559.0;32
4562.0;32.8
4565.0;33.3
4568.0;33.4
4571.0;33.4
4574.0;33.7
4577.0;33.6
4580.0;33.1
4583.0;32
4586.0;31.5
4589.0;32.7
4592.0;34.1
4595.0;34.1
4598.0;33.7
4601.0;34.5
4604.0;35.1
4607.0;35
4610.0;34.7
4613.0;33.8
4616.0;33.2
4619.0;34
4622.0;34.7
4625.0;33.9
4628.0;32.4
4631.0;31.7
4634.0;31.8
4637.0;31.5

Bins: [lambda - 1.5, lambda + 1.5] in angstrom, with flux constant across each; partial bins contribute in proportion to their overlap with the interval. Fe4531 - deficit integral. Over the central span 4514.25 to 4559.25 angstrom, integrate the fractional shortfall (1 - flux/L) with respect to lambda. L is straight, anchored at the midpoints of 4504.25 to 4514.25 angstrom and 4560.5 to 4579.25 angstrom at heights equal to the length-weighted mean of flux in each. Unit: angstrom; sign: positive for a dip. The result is 4.8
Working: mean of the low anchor 33.3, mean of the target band 29.7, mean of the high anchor 33.4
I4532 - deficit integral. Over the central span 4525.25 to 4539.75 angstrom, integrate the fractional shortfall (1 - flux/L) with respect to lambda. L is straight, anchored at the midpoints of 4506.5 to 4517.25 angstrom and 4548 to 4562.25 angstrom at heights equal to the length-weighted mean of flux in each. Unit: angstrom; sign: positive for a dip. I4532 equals 1.7 angstrom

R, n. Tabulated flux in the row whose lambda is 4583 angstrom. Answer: 32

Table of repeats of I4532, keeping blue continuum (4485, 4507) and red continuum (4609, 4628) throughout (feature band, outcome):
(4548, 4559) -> 0.6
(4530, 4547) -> 1.9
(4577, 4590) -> 0.4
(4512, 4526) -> 1.1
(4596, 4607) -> -0.3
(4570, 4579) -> -0.1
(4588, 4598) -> 0.0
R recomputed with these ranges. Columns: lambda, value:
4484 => 29.7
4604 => 35.1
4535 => 28.4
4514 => 31.1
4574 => 33.7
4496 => 31.1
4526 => 27.1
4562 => 32.8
